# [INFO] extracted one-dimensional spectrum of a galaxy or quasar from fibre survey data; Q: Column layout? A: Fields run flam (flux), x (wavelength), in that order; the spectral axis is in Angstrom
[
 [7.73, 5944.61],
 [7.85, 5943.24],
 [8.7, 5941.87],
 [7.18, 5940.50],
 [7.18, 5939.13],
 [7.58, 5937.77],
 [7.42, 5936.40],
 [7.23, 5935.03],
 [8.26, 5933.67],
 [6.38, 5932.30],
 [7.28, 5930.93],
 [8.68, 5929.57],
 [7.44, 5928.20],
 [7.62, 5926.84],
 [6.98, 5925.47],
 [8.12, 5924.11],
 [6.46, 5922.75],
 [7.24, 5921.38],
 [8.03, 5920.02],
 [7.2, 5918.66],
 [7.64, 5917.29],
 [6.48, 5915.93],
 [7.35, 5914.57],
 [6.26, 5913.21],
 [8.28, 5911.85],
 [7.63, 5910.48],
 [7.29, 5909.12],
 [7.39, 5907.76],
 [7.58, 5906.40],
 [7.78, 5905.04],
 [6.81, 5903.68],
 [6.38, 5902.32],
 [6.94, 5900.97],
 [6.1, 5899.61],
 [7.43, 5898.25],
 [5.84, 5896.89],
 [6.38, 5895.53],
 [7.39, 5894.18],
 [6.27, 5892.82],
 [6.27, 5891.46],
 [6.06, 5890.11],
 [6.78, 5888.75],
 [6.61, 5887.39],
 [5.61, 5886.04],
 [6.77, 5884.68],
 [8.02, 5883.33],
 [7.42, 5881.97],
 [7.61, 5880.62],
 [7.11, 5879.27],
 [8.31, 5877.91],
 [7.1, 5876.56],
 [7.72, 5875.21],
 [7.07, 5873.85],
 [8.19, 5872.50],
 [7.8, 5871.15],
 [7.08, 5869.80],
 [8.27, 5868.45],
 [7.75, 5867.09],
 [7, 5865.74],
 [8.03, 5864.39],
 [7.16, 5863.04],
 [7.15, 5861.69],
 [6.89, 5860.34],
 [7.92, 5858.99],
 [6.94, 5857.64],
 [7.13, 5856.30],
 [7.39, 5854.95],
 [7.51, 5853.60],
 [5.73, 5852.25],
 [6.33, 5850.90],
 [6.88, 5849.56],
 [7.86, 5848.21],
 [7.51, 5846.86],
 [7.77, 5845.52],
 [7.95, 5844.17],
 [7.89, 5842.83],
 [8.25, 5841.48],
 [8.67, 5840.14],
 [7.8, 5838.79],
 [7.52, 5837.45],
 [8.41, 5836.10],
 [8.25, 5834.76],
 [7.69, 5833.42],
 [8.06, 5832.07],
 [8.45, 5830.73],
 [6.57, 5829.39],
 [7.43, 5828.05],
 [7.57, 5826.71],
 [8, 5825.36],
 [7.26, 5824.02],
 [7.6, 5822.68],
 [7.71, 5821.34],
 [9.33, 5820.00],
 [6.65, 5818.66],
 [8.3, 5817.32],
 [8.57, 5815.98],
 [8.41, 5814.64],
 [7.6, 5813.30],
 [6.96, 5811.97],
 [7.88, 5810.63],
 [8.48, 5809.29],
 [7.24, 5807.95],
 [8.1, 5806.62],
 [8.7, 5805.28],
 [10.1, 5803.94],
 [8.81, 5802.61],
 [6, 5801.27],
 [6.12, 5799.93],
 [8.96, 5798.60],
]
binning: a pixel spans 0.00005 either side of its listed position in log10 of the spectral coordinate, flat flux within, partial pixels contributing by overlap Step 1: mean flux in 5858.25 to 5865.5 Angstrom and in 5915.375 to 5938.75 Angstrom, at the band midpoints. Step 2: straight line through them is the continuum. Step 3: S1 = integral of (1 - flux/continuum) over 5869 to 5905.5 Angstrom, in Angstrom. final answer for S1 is 2.0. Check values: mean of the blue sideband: 7.4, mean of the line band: 6.99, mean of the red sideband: 7.42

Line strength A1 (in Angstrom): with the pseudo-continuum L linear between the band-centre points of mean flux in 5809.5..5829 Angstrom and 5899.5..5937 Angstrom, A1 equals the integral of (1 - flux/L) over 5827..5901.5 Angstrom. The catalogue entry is 2.7 Angstrom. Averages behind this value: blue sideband 7.8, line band 7.31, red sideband 7.31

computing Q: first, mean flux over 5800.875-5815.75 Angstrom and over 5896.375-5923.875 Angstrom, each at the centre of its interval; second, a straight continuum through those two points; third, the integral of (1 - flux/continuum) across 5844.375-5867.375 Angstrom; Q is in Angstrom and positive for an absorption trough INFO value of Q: 1.2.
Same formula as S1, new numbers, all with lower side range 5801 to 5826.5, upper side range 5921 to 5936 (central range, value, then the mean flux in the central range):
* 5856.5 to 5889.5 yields 1.6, 7.34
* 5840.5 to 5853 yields 0.7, 7.39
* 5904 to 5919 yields 0.3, 7.34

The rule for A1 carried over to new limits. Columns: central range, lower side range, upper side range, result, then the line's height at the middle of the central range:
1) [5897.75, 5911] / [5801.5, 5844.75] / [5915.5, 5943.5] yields 0.83 Angstrom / 7.6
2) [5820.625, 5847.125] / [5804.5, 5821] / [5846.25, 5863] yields -0.96 Angstrom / 7.56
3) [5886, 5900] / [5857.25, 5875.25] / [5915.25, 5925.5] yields 1.74 Angstrom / 7.39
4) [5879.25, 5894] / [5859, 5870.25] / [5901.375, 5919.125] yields 1.13 Angstrom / 7.34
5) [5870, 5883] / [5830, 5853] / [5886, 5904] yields -1.23 Angstrom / 6.93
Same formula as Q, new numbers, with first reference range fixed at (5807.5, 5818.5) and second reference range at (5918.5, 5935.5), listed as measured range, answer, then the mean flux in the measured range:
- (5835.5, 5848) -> -0.3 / 7.97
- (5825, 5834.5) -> 0.2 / 7.69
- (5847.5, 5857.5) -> 1.0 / 6.98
